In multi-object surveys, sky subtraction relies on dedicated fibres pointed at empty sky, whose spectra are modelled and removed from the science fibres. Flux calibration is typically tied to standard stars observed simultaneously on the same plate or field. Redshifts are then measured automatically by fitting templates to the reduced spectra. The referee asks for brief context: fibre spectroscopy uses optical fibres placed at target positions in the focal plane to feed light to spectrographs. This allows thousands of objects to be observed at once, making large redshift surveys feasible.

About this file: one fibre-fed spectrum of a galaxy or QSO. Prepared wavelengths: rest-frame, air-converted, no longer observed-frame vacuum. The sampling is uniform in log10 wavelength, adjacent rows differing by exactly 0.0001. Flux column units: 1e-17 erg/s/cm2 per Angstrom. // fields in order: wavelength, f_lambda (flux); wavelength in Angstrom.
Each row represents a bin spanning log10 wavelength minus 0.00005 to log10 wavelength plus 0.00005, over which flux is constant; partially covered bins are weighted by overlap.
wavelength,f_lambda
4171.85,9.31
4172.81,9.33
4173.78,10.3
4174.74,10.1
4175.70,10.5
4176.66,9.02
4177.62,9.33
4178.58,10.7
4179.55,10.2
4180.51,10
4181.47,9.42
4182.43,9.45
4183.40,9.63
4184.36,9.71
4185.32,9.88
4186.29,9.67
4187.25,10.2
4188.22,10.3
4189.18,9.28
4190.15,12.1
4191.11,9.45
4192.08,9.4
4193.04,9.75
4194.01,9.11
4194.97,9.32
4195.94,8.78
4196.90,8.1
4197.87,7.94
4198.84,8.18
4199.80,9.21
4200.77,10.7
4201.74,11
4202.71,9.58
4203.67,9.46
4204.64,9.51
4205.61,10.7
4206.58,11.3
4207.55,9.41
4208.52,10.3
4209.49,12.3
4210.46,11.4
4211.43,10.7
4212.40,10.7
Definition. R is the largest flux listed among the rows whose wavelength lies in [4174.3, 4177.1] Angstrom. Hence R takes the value 10.5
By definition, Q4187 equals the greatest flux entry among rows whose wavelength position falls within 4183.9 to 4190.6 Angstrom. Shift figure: 12.1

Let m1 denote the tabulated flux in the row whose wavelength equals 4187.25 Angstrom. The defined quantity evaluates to 10.2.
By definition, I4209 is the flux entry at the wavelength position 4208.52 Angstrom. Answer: 10.3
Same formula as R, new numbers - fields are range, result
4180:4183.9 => 10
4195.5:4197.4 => 8.78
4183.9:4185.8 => 9.88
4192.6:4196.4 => 9.75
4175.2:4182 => 10.7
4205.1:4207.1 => 11.3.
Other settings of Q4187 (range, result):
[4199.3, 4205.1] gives 11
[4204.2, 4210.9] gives 12.3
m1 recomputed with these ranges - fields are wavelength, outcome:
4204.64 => 9.51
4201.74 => 11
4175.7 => 10.5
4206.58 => 11.3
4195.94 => 8.78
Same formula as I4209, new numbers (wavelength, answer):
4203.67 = 9.46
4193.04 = 9.75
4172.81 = 9.33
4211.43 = 10.7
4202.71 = 9.58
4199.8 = 9.21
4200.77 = 10.7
